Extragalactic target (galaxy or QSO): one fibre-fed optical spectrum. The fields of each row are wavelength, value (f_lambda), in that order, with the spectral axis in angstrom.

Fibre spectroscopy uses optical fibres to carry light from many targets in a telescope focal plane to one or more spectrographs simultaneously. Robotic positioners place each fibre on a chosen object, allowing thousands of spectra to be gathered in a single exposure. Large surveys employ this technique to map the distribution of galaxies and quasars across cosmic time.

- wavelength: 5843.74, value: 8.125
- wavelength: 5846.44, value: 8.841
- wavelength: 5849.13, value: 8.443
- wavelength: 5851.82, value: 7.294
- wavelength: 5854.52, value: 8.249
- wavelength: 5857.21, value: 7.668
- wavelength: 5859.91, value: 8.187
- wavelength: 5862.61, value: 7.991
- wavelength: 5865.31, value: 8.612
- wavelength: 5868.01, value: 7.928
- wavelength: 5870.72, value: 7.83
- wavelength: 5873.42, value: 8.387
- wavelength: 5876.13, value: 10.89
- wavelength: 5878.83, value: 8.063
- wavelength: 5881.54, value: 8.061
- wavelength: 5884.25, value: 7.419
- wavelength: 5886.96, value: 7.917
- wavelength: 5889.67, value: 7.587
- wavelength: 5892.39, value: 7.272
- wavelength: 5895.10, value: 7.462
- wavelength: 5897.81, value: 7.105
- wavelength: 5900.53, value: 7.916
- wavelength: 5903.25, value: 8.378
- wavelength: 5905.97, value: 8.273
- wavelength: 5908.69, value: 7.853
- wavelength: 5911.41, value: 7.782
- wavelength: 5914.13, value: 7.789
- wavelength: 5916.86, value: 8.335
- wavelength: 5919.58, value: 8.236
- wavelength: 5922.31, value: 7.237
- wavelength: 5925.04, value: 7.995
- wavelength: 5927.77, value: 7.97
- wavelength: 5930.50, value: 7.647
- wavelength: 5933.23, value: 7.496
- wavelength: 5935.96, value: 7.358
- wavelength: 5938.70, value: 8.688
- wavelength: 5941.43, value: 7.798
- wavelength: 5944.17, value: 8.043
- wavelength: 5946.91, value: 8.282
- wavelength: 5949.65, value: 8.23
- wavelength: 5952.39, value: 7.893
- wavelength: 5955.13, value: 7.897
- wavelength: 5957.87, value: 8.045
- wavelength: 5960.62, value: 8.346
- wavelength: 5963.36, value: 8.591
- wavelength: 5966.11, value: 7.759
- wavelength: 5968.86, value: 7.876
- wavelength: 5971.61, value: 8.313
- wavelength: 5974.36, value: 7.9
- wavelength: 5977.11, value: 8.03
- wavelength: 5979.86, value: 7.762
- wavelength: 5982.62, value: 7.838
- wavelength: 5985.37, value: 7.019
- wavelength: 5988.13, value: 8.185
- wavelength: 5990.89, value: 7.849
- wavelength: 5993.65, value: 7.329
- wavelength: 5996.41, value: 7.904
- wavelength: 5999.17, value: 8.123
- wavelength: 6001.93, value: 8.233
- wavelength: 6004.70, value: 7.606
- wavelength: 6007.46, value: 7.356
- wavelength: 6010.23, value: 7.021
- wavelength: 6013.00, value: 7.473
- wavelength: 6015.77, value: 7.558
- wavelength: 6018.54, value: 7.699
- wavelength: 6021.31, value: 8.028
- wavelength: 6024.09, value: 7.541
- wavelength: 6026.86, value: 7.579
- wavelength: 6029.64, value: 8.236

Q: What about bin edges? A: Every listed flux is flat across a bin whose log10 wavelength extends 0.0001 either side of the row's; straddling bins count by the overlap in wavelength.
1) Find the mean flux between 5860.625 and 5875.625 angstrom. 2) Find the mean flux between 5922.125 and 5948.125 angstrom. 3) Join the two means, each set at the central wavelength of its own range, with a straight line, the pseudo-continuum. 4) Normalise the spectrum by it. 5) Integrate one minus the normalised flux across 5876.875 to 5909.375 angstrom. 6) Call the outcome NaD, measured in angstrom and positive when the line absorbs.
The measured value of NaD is 1.2 angstrom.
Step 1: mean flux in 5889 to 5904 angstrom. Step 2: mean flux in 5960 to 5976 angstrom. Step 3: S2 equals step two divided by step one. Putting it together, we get 1.1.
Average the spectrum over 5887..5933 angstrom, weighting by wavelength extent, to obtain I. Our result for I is 7.8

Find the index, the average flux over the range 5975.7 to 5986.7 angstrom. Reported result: 7.67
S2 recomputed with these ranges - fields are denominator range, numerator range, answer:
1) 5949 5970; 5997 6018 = 0.95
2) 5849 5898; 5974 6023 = 0.96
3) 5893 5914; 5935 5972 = 1.04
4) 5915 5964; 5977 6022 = 0.96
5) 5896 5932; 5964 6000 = 1.00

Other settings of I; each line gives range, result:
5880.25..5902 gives 7.59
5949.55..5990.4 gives 7.97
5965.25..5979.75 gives 7.97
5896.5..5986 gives 7.94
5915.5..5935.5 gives 7.82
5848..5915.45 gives 8.01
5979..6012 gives 7.68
